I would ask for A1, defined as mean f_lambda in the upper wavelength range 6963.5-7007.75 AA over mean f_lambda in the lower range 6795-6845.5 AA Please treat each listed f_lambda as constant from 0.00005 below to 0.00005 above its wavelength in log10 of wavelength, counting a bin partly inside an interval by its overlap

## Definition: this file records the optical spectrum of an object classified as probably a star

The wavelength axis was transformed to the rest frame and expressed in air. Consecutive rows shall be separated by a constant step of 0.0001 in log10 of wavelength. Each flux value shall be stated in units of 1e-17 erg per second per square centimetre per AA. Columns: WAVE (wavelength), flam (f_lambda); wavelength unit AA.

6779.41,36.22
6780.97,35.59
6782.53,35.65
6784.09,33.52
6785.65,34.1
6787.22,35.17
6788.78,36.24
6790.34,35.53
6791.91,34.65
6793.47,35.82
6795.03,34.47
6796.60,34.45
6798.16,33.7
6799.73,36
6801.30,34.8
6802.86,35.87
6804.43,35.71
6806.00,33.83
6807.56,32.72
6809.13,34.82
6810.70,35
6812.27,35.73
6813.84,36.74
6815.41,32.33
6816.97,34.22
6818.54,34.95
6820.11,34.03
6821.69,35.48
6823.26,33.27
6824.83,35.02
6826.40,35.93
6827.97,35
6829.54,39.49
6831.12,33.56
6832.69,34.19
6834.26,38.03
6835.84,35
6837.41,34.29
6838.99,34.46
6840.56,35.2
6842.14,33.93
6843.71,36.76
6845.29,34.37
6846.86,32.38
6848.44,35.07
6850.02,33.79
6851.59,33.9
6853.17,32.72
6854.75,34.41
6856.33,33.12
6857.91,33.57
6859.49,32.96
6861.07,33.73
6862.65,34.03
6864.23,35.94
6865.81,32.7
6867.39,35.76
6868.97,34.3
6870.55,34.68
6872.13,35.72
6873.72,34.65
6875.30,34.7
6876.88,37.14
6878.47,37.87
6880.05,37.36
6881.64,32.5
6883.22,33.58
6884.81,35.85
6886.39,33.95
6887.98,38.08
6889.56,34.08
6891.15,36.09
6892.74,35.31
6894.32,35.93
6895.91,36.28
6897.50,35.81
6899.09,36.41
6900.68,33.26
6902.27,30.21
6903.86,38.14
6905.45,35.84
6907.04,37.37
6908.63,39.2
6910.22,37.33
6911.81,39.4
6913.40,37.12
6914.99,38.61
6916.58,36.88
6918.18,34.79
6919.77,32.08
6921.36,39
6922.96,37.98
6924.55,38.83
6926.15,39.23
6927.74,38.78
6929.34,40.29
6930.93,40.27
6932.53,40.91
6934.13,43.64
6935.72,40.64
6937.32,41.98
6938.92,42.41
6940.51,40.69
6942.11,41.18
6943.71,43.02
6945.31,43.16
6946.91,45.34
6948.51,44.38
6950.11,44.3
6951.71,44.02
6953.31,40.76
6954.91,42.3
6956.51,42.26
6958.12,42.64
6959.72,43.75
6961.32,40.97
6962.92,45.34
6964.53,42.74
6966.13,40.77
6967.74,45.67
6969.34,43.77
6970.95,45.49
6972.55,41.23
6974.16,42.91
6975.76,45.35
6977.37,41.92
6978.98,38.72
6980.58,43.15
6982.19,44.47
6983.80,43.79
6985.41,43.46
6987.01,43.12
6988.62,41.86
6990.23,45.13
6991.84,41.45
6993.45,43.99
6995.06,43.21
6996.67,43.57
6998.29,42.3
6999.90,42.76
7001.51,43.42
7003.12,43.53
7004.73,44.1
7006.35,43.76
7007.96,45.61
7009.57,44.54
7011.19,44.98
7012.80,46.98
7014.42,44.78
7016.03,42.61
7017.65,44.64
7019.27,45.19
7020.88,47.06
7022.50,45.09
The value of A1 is 1.2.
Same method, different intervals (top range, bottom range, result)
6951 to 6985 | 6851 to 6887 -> 1.24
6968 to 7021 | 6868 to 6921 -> 1.22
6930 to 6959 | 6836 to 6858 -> 1.24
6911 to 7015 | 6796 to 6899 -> 1.21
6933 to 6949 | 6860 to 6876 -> 1.23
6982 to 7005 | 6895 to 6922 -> 1.19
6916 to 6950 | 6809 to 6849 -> 1.15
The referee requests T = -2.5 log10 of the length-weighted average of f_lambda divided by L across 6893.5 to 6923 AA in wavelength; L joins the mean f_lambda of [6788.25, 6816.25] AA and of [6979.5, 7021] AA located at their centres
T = 0.10 mag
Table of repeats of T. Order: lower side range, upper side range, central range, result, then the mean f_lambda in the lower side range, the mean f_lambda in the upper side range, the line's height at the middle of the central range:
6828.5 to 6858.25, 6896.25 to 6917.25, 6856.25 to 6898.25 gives 0.019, 34.7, 36.6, 35.7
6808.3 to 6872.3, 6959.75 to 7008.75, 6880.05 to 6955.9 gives 0.025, 34.6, 43.3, 39.3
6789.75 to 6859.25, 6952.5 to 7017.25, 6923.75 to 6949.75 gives -0.022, 34.7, 43.3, 40.8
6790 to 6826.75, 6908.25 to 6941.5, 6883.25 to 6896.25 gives 0.066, 34.8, 39.1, 37.8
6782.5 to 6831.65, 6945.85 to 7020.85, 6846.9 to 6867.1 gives 0.108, 34.9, 43.5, 37.4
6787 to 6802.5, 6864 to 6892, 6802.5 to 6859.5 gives 0.016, 35.1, 35.3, 35.2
